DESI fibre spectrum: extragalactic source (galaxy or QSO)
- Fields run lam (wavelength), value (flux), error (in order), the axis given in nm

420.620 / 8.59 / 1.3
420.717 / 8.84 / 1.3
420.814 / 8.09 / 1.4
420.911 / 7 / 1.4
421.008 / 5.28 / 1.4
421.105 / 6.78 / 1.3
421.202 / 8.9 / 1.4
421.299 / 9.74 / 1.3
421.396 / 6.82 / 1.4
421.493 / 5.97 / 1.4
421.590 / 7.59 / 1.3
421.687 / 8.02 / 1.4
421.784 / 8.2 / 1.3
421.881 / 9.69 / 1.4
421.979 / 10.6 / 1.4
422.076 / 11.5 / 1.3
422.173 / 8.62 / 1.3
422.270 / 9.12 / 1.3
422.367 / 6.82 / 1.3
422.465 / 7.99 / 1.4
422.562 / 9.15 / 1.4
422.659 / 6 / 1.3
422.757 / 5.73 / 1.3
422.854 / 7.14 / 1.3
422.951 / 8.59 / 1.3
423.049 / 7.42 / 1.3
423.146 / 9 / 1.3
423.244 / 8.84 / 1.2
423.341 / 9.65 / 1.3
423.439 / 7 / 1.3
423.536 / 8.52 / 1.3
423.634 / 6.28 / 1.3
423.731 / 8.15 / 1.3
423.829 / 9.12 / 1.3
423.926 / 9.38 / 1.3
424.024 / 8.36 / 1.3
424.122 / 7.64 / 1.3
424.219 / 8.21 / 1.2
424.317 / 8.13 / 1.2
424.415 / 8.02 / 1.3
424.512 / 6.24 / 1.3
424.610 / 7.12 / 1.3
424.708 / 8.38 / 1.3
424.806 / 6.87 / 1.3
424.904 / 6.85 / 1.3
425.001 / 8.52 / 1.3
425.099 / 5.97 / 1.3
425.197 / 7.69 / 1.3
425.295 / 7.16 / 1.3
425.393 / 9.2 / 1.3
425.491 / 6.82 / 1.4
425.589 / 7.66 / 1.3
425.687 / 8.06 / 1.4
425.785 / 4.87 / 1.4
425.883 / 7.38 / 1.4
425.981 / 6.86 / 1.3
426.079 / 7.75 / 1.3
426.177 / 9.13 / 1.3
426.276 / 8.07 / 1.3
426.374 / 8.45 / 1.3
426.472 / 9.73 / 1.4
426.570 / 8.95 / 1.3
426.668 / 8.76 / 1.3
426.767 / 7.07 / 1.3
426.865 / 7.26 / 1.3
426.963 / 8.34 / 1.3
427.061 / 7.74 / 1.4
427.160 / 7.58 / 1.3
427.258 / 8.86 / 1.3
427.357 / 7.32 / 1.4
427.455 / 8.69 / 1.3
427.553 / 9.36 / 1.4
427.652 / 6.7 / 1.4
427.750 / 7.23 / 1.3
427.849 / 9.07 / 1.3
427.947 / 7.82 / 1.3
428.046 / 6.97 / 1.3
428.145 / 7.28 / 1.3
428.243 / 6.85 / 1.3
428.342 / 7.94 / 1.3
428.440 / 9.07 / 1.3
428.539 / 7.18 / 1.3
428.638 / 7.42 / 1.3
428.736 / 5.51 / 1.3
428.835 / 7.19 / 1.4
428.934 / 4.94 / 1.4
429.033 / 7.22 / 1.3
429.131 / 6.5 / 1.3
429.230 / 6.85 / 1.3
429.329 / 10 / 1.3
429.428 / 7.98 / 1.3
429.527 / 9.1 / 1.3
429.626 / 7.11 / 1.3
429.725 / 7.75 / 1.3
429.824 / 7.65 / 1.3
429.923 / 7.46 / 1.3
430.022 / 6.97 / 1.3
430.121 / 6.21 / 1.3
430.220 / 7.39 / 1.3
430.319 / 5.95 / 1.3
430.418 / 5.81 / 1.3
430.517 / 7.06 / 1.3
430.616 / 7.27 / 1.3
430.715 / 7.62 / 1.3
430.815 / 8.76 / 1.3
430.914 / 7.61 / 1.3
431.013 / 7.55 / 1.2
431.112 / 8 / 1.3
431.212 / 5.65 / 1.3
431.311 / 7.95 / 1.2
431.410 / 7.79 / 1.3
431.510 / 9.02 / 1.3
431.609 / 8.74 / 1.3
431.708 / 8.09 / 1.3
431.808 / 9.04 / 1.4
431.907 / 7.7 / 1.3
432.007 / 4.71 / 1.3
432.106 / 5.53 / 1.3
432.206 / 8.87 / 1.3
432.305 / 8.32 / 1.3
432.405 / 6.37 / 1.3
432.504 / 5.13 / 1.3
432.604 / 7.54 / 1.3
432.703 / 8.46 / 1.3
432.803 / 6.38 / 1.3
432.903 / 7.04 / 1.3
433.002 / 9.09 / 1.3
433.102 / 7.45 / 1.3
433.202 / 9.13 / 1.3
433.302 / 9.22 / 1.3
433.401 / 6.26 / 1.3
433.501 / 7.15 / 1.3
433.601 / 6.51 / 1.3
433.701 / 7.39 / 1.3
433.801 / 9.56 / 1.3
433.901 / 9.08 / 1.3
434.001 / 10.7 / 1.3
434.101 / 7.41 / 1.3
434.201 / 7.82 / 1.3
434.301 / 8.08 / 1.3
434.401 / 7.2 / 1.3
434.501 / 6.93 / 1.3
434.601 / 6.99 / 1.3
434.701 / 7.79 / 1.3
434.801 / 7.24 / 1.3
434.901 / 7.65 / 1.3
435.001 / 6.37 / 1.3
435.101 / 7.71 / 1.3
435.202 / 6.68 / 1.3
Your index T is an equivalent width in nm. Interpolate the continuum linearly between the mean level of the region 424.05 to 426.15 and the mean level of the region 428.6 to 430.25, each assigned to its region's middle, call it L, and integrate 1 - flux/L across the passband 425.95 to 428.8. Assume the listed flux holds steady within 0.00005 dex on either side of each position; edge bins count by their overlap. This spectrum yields -0.22 nm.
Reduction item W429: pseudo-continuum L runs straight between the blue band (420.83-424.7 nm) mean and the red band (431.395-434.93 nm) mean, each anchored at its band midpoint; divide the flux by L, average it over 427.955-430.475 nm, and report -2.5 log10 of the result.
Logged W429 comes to 0.09 mag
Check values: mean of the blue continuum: 8.01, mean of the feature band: 7.22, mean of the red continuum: 7.7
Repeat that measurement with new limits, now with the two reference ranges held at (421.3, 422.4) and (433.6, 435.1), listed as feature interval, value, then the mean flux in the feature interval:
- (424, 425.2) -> 0.12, 7.52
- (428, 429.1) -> 0.16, 7.05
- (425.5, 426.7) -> 0.05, 7.93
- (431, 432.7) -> 0.07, 7.44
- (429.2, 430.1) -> 0.03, 7.84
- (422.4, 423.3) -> 0.10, 7.76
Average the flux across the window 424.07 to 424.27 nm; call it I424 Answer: 7.93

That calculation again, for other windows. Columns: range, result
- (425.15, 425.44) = 8.01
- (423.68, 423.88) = 8.64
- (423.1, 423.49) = 8.62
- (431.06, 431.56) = 7.68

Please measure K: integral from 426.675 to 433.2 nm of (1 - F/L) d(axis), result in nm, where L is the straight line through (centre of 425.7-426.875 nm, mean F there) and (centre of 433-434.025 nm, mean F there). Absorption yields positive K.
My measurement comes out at 0.448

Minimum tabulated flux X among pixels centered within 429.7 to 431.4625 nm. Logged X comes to 5.65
